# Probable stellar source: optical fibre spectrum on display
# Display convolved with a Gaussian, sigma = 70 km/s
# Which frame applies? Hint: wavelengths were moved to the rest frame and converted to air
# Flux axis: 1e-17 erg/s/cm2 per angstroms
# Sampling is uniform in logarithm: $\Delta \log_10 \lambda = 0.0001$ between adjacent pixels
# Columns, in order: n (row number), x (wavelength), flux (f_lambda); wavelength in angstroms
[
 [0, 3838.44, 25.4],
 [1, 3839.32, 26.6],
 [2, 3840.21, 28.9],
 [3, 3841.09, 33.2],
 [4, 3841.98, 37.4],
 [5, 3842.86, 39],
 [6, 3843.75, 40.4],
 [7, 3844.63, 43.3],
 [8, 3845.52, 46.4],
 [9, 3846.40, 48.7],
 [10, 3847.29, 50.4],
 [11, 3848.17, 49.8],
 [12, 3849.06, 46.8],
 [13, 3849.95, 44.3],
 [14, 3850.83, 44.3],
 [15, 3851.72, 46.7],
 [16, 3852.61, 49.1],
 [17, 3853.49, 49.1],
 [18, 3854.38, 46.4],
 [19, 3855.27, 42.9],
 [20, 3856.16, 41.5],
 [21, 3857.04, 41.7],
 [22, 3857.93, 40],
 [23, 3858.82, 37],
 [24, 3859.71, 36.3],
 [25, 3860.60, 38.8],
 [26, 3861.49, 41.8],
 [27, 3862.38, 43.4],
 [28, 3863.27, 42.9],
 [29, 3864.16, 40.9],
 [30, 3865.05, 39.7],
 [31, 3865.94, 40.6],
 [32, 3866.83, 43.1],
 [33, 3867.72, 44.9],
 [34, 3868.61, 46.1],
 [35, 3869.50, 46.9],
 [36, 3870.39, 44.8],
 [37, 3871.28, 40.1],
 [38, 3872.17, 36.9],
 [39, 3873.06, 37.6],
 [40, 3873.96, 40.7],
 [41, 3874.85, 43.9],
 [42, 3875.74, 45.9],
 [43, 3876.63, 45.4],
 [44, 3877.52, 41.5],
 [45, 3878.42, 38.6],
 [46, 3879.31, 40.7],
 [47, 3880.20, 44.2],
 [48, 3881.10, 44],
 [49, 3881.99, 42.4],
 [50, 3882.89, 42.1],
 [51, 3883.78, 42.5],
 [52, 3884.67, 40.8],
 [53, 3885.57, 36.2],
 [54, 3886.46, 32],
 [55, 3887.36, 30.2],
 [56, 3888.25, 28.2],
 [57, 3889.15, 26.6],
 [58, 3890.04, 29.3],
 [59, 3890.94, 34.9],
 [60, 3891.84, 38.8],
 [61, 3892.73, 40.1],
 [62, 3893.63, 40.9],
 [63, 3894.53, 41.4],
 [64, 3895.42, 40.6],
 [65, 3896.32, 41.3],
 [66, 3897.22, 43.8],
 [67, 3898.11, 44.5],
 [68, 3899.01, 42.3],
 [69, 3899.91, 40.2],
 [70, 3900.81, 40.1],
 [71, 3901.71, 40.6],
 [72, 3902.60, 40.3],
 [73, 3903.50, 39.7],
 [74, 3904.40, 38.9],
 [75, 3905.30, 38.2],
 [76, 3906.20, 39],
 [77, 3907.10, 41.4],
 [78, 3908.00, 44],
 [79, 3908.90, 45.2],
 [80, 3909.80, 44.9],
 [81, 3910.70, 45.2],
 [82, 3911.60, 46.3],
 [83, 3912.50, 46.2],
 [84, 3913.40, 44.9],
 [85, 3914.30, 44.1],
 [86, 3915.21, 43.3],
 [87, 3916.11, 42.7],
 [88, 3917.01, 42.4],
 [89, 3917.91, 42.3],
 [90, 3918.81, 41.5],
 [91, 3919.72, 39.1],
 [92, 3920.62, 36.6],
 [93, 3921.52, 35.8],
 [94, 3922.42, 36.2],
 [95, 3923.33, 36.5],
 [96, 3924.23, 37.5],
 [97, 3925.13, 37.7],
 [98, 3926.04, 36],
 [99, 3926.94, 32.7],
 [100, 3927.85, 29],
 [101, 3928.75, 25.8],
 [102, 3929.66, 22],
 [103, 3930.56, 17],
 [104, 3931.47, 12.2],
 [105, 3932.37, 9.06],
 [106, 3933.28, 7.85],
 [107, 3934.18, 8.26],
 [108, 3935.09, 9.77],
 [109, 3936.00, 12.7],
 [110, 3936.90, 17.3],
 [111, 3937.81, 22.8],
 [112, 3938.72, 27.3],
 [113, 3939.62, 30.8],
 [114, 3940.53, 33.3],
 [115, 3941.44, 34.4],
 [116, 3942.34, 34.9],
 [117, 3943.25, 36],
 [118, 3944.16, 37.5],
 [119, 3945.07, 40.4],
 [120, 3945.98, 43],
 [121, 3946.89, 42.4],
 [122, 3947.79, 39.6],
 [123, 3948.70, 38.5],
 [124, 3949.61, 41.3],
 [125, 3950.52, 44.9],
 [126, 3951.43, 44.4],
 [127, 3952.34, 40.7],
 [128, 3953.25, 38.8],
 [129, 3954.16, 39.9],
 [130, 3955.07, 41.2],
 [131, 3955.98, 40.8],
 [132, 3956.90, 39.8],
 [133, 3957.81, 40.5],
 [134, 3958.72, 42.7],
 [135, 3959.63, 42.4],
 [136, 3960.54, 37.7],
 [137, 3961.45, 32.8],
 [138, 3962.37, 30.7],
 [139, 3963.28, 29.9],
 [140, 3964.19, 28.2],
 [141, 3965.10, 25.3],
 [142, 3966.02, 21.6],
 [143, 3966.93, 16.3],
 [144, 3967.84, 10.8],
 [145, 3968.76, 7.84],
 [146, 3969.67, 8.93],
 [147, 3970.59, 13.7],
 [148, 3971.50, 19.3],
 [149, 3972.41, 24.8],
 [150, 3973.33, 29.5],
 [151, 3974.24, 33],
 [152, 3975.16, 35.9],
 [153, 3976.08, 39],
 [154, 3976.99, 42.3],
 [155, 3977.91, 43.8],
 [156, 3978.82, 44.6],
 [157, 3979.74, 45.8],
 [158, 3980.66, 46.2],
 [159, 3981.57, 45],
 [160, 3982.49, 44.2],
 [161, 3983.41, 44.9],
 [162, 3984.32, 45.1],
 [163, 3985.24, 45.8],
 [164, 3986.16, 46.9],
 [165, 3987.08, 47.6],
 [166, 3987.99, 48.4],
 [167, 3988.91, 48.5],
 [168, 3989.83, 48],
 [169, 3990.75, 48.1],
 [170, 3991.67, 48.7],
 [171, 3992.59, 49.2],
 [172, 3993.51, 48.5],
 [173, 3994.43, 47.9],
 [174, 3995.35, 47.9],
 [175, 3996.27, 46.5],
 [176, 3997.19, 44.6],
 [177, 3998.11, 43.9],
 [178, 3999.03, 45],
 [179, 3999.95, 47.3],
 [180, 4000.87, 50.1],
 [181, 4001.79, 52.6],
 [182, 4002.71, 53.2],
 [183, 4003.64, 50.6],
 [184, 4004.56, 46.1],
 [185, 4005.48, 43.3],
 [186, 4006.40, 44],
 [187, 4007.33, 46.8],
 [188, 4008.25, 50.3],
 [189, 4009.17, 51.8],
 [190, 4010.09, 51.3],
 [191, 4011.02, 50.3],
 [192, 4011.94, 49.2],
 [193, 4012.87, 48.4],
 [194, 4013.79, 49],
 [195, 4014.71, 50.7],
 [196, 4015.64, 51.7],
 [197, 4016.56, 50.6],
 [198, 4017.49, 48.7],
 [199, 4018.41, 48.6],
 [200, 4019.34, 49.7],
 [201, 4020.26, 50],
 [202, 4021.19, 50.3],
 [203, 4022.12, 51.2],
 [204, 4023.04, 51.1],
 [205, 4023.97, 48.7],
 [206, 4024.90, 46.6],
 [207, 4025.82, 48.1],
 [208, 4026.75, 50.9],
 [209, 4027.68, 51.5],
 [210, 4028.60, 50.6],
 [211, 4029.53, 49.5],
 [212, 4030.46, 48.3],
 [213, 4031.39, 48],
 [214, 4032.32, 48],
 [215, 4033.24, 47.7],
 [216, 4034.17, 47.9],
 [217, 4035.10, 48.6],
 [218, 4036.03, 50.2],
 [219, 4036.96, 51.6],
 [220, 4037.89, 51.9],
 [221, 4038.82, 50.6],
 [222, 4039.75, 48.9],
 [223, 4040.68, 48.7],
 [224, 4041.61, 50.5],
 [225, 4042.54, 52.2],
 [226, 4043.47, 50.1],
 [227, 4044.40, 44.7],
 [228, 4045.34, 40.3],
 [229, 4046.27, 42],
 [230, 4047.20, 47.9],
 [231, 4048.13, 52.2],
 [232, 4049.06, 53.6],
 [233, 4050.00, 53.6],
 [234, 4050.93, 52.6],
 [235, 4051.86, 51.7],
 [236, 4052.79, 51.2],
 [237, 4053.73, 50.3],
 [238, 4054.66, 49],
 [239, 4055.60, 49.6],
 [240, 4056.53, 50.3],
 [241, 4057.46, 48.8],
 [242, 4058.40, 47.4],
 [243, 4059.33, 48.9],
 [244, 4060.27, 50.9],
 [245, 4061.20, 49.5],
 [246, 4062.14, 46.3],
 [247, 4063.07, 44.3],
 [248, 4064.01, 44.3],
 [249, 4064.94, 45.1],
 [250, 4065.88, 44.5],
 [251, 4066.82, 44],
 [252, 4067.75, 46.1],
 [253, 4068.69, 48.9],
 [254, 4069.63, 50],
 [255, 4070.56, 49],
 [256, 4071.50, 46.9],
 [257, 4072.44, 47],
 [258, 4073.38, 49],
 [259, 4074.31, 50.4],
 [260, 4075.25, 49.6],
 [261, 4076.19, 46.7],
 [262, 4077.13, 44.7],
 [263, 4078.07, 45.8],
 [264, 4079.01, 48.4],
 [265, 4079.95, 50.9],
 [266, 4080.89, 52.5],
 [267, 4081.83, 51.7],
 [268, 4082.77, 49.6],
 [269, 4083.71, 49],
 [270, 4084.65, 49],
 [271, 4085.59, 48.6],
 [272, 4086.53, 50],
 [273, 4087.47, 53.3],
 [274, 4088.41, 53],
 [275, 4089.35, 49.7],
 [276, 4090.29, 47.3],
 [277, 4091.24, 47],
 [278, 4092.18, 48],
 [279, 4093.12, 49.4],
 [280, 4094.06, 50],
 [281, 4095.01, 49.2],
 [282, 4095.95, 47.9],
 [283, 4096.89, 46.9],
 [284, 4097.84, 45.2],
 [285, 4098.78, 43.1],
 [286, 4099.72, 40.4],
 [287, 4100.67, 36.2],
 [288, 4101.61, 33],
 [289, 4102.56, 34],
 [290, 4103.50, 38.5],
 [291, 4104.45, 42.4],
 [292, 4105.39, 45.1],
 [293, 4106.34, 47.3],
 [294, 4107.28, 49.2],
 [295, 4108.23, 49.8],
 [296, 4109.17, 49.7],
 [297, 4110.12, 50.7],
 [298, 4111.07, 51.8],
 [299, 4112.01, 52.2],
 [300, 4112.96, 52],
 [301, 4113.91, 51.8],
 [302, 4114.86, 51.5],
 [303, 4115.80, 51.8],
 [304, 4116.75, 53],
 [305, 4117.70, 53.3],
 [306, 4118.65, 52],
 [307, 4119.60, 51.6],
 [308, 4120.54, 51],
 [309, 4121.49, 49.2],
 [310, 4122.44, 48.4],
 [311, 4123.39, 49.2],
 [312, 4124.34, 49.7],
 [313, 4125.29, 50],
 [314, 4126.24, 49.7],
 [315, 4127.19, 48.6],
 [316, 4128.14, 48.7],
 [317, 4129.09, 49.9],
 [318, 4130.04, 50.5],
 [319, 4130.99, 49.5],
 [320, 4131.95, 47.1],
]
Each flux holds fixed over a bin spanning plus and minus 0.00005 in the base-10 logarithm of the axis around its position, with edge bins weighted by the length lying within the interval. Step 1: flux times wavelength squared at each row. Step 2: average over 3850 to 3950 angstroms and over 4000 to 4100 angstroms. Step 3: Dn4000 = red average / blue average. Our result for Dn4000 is 1.40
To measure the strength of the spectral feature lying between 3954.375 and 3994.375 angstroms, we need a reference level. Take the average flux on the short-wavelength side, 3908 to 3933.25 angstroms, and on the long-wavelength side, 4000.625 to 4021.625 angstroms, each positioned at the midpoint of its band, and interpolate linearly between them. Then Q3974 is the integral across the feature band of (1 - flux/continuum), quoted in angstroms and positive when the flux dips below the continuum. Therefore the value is 6.6 angstroms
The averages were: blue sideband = 35.7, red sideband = 49.4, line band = 36.8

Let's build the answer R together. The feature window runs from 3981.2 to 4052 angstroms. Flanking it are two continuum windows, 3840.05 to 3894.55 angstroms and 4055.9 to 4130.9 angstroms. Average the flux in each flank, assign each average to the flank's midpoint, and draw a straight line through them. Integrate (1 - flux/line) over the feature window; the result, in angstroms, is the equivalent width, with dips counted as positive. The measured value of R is -4.57 angstroms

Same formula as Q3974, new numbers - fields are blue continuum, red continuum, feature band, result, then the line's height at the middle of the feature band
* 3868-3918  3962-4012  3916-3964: 8.9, 40.6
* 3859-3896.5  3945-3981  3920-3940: 6.5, 36.4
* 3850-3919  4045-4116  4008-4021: -1.2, 45.7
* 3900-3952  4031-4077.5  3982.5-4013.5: -3.9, 42.5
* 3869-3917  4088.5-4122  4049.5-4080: -1.4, 46.2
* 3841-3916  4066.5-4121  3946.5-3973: 7.3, 44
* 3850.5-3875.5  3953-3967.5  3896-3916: -2.0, 38.7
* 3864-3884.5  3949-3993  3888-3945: 7.8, 40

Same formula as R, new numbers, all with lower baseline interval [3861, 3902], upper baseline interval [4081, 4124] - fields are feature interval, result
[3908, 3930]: 1.3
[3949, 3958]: 0.3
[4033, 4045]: -0.9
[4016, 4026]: -0.9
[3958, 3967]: 2.4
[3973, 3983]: 0.6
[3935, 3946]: 3.4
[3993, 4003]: -0.8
